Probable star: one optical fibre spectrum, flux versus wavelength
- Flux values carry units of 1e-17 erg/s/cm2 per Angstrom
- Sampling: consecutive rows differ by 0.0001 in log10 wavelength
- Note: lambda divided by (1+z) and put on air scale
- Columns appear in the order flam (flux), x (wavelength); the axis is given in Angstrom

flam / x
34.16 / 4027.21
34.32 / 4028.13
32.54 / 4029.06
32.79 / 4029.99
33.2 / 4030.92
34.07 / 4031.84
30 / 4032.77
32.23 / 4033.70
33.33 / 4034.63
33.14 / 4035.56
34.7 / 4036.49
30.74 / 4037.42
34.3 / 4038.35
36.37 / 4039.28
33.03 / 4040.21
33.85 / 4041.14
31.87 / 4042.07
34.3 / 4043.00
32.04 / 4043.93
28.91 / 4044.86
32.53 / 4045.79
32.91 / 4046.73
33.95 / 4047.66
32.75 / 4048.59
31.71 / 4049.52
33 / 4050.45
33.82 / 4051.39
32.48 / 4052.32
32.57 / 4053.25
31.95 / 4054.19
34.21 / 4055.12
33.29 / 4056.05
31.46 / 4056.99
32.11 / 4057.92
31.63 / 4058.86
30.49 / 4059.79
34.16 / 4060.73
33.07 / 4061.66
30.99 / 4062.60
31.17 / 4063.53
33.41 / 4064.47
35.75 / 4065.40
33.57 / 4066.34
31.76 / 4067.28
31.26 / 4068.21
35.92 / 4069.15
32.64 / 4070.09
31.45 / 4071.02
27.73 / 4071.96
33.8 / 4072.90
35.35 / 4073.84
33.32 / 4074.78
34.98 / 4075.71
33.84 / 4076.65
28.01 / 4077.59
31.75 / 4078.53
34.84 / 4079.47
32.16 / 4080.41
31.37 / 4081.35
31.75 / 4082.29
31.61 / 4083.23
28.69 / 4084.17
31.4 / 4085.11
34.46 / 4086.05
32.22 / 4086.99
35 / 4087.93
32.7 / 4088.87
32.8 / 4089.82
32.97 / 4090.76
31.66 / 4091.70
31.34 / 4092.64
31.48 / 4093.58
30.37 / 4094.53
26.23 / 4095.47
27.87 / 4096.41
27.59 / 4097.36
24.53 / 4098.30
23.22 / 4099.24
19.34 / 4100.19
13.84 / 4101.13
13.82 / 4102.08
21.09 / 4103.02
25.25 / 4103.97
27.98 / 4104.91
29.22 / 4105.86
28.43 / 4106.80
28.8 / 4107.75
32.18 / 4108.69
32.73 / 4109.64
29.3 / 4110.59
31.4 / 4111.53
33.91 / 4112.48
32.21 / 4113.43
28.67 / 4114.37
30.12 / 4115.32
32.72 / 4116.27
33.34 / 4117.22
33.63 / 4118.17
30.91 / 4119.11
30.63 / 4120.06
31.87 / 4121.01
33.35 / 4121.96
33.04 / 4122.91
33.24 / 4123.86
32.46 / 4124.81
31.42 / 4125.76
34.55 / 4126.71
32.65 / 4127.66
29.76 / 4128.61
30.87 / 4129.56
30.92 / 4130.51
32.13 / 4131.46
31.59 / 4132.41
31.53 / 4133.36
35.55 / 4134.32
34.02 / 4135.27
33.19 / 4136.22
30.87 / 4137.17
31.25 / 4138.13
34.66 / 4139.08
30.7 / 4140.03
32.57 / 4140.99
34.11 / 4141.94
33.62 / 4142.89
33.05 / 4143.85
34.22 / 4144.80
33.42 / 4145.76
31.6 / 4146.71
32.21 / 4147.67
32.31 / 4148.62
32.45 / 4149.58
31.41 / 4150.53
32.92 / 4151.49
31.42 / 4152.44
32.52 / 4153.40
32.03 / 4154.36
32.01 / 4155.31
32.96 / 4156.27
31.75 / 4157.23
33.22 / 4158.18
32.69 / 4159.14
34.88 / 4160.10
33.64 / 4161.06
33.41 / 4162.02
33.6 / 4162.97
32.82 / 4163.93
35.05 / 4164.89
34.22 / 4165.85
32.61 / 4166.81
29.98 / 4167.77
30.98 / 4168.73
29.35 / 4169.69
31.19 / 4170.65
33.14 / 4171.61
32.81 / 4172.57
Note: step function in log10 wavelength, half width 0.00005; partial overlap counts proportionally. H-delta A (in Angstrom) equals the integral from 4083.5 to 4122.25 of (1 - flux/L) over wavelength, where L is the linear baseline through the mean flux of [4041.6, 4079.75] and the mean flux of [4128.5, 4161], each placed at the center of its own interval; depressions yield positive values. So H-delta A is 3.9 Angstrom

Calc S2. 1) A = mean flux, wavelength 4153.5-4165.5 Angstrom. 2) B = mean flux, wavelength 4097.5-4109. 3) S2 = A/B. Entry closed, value 1.38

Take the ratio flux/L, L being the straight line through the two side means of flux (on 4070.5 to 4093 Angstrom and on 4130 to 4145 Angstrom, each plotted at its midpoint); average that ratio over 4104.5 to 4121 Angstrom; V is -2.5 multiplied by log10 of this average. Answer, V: 0.05 mag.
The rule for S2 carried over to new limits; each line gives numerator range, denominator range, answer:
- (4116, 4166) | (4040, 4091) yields 1.00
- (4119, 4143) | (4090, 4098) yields 1.08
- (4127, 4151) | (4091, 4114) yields 1.19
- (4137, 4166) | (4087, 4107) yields 1.21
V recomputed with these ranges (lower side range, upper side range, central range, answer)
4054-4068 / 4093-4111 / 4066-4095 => -0.10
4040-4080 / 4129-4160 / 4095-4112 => 0.26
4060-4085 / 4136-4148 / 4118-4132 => 0.02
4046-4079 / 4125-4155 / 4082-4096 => 0.03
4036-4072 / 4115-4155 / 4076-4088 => 0.02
